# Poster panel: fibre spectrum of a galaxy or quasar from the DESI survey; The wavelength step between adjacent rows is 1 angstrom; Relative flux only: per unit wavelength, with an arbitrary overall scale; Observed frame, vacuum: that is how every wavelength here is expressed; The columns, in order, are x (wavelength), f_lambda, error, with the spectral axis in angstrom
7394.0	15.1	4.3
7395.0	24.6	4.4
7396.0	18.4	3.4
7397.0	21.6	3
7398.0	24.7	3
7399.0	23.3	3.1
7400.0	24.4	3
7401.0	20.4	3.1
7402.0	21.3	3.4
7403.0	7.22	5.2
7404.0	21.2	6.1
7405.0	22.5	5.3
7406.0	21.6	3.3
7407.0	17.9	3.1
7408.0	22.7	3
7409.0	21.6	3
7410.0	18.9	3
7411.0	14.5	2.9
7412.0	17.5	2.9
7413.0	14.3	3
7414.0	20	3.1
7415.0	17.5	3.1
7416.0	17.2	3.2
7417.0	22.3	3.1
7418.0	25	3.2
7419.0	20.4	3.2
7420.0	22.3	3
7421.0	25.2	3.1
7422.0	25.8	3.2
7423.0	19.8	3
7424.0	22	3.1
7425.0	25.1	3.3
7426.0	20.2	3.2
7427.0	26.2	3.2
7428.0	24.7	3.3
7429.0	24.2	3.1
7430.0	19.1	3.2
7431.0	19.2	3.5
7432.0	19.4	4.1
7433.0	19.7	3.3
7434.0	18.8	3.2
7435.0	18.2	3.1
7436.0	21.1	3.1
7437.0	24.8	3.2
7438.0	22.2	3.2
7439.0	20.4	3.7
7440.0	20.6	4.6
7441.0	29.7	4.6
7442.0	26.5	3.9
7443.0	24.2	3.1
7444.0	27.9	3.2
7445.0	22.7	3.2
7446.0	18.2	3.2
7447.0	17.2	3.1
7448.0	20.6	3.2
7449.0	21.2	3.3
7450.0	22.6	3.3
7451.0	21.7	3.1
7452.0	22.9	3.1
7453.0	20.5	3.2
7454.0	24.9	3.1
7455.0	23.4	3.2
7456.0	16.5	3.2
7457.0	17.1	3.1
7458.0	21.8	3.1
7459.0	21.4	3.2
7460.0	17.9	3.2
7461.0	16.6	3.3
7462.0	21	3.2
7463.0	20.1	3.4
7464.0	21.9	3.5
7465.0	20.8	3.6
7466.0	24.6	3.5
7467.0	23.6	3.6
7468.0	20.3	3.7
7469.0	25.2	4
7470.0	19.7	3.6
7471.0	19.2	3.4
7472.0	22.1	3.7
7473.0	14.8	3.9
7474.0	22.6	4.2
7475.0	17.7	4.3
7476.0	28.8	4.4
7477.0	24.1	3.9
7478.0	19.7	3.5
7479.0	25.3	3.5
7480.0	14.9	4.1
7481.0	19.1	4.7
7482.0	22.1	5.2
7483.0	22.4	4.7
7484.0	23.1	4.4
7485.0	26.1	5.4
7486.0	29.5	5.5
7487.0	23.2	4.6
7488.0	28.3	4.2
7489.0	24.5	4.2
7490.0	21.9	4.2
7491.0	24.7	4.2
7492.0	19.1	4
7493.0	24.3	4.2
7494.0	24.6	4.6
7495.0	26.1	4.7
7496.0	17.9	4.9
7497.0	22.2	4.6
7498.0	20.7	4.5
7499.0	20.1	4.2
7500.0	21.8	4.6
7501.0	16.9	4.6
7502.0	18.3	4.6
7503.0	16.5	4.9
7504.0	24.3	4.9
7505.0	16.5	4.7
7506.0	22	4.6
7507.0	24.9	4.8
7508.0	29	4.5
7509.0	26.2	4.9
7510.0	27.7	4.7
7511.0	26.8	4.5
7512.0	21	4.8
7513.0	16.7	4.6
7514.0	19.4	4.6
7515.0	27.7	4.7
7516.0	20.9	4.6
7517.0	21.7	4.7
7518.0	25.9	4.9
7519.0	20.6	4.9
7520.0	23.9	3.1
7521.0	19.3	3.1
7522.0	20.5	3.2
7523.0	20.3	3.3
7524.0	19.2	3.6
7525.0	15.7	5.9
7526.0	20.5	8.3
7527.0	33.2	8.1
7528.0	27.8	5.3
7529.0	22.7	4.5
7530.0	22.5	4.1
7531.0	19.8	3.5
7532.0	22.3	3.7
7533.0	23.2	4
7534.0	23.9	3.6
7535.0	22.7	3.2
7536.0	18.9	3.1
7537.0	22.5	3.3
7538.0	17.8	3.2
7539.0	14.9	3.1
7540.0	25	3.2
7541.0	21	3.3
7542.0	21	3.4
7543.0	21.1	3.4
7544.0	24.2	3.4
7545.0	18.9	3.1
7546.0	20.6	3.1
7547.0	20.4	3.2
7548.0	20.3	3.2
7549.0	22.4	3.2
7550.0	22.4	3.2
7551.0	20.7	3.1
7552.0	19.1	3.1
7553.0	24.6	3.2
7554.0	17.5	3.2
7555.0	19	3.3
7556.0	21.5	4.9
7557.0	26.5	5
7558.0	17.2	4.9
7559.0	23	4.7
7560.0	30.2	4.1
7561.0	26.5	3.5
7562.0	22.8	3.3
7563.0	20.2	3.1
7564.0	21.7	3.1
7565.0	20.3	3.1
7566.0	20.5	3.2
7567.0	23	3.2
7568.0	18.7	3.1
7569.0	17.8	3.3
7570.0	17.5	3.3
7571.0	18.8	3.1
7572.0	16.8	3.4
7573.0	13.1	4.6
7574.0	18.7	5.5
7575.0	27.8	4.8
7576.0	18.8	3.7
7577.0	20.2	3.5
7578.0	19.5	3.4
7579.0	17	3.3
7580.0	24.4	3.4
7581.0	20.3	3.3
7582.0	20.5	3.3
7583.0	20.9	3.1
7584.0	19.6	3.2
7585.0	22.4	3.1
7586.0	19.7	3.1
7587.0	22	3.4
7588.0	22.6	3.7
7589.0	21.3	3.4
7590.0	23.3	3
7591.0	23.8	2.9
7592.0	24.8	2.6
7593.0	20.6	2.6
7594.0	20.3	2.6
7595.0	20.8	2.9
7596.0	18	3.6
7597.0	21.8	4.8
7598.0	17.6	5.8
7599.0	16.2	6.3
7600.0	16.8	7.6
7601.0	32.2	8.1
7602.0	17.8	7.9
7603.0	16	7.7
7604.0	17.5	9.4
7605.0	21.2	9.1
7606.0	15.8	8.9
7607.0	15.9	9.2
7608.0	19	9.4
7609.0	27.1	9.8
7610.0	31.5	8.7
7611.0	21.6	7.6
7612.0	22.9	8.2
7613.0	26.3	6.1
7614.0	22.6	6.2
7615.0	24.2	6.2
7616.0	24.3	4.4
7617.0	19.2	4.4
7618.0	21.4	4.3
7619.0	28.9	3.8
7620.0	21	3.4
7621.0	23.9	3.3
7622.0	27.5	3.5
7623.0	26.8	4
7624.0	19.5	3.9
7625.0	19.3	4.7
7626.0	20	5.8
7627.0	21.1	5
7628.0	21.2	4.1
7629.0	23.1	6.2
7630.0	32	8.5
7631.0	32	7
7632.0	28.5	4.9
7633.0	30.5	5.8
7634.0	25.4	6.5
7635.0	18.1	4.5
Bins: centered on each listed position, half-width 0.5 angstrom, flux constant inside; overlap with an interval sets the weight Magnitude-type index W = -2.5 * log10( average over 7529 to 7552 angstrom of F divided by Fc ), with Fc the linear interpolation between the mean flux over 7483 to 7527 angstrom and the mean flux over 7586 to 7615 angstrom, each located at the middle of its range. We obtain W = 0.04 mag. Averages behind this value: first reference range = 22.5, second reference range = 21.4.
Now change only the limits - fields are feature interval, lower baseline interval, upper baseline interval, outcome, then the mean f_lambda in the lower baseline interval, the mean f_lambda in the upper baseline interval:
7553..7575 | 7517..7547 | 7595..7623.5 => 0.05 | 21.7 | 21.9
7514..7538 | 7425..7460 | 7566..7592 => -0.07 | 21.8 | 20.4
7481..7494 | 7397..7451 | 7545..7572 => -0.13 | 21.3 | 21.1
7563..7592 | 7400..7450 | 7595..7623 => 0.07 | 21.1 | 21.9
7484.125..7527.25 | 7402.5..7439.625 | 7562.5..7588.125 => -0.11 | 20.6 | 20.1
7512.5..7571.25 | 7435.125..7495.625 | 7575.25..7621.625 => 0.01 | 22.1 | 21.4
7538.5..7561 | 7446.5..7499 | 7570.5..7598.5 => -0.03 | 21.8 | 20.6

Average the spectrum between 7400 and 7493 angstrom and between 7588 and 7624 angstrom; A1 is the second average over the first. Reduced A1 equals 1.0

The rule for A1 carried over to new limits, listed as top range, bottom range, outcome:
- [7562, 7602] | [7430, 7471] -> 0.96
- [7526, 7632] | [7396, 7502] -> 1.01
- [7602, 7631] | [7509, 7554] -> 1.03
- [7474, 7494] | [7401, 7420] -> 1.20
